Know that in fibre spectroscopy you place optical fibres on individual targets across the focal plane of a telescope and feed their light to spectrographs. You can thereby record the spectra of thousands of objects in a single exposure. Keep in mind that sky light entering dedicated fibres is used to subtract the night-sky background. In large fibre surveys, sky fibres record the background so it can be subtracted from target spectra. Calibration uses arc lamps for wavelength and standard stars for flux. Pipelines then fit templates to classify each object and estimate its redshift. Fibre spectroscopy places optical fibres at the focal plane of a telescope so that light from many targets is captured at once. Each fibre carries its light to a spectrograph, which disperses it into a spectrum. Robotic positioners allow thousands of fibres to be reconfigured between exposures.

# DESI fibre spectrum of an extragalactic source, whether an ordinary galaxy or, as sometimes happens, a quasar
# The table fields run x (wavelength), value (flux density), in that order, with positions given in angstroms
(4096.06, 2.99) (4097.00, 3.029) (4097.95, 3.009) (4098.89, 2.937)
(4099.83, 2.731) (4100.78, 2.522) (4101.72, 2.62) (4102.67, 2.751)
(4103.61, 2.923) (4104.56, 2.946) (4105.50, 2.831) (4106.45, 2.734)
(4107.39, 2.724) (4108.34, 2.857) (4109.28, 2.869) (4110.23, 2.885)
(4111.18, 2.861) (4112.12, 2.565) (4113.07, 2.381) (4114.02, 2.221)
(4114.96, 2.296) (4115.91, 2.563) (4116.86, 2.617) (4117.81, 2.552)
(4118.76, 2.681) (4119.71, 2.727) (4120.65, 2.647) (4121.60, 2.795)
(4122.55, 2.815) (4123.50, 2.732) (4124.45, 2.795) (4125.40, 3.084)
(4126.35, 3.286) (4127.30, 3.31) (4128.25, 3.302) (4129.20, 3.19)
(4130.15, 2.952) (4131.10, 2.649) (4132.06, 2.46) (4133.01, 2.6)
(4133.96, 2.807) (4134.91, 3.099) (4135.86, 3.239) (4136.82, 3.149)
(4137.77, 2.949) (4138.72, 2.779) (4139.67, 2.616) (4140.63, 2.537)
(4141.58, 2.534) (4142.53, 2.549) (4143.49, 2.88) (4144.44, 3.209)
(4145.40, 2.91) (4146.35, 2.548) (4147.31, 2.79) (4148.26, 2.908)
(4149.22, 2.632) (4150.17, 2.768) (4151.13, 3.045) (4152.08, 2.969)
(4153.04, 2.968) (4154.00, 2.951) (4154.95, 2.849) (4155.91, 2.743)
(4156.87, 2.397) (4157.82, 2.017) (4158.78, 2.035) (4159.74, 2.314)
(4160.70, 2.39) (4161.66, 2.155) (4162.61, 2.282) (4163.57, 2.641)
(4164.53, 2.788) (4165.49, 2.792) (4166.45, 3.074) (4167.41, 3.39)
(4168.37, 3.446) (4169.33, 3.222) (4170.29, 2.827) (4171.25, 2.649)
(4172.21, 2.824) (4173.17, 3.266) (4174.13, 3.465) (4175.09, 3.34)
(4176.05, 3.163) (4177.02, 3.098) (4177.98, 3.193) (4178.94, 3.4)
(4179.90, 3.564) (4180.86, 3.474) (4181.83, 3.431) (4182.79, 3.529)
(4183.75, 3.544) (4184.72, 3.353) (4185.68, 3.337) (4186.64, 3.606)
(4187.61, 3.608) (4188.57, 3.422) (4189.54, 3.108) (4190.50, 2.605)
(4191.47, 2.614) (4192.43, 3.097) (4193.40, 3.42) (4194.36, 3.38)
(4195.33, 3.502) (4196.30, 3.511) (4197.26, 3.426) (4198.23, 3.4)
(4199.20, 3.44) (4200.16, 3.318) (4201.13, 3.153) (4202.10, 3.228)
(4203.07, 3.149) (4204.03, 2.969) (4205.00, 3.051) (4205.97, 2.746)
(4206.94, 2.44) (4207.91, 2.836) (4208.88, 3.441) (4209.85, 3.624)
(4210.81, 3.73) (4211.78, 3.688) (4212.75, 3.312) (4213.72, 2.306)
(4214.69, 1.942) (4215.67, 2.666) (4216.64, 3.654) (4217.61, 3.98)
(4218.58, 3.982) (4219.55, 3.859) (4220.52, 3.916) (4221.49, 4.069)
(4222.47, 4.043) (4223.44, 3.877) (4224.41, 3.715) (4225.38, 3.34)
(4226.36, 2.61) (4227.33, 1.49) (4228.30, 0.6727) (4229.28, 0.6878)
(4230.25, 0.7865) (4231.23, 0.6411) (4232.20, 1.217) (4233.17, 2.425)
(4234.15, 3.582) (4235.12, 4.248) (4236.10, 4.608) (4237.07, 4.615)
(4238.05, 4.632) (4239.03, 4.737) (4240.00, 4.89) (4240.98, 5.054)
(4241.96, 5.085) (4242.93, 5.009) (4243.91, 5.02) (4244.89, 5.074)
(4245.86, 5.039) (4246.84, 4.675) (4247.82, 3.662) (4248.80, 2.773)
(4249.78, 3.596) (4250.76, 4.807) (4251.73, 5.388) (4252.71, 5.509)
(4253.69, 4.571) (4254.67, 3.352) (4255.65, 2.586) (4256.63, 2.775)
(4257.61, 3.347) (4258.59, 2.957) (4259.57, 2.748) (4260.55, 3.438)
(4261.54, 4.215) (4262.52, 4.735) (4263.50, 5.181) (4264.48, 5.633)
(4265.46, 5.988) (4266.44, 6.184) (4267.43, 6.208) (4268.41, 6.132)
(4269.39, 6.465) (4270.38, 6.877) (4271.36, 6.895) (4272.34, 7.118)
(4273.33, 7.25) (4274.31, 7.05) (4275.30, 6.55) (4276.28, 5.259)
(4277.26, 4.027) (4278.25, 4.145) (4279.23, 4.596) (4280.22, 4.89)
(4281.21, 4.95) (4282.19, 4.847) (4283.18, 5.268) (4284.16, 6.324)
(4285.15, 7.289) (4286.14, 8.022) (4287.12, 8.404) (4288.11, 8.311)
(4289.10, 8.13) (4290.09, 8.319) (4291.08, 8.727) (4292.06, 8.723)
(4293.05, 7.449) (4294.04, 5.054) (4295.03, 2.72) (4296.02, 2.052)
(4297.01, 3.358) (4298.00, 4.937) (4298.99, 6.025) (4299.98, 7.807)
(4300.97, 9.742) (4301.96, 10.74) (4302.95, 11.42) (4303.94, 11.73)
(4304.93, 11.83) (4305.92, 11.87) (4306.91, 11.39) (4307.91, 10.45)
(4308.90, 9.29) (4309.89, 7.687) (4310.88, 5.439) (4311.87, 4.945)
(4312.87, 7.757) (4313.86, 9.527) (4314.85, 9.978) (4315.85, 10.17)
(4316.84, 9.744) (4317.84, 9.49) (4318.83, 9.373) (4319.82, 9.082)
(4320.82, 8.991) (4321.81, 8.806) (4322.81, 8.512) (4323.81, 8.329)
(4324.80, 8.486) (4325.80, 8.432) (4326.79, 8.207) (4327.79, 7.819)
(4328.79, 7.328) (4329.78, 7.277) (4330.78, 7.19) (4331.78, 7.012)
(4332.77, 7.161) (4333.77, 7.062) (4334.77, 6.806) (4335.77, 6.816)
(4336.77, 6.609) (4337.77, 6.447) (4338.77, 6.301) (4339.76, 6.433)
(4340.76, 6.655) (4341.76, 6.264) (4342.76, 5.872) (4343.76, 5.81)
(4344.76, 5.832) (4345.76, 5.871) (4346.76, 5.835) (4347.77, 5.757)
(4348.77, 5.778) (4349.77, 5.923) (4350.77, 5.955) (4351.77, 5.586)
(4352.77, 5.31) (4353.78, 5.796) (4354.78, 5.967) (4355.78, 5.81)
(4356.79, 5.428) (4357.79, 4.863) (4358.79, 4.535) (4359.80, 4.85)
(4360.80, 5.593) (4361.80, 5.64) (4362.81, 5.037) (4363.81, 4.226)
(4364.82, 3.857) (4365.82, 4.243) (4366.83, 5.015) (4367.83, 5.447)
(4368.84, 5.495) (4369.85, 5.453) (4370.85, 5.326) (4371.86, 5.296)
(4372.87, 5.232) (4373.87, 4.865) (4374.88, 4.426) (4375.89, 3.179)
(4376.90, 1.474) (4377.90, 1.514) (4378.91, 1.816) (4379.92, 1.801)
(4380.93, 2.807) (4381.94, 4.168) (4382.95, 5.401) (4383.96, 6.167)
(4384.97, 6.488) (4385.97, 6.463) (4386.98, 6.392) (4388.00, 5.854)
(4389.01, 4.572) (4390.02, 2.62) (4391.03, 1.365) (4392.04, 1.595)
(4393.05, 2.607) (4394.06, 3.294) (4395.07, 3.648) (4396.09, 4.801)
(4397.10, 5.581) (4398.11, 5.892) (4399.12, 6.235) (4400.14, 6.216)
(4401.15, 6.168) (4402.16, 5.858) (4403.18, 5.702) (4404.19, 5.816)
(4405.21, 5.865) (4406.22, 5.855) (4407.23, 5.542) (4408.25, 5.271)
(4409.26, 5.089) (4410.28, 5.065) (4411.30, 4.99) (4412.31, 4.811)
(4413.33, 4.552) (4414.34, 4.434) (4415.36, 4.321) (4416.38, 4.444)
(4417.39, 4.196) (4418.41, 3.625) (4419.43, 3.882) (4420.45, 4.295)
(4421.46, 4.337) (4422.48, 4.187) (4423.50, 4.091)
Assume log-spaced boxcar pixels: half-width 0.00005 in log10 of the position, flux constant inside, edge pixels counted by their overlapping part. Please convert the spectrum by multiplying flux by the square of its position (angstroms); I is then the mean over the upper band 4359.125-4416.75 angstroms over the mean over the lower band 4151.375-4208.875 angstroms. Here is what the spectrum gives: 1.7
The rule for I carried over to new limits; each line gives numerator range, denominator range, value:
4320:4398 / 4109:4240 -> 2.00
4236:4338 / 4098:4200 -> 2.40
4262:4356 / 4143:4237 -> 2.49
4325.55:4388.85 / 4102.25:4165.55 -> 2.23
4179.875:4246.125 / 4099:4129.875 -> 1.27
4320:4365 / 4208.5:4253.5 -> 1.87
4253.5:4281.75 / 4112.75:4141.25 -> 1.93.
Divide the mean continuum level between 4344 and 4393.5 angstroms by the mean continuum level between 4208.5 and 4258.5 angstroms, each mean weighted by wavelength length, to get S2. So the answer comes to 1.3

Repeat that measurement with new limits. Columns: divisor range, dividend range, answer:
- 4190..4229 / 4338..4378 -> 1.65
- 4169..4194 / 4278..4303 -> 2.03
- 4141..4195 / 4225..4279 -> 1.45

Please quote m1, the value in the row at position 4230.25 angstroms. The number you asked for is 0.7865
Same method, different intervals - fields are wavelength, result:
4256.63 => 2.775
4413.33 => 4.552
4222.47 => 4.043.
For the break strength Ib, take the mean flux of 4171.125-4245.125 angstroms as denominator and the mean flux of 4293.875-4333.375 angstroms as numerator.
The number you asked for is 2.5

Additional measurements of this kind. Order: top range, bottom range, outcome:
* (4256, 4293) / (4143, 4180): 2.06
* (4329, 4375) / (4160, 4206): 1.83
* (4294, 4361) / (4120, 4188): 2.47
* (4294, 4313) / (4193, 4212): 2.41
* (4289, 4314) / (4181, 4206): 2.42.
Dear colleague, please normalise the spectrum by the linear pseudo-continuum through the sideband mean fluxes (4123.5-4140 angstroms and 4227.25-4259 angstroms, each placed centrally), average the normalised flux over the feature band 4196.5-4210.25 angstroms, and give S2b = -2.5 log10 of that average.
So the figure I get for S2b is 0.08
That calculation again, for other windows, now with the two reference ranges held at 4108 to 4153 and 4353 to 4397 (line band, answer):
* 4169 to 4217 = 0.006 mag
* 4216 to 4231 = 0.165 mag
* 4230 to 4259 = -0.101 mag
